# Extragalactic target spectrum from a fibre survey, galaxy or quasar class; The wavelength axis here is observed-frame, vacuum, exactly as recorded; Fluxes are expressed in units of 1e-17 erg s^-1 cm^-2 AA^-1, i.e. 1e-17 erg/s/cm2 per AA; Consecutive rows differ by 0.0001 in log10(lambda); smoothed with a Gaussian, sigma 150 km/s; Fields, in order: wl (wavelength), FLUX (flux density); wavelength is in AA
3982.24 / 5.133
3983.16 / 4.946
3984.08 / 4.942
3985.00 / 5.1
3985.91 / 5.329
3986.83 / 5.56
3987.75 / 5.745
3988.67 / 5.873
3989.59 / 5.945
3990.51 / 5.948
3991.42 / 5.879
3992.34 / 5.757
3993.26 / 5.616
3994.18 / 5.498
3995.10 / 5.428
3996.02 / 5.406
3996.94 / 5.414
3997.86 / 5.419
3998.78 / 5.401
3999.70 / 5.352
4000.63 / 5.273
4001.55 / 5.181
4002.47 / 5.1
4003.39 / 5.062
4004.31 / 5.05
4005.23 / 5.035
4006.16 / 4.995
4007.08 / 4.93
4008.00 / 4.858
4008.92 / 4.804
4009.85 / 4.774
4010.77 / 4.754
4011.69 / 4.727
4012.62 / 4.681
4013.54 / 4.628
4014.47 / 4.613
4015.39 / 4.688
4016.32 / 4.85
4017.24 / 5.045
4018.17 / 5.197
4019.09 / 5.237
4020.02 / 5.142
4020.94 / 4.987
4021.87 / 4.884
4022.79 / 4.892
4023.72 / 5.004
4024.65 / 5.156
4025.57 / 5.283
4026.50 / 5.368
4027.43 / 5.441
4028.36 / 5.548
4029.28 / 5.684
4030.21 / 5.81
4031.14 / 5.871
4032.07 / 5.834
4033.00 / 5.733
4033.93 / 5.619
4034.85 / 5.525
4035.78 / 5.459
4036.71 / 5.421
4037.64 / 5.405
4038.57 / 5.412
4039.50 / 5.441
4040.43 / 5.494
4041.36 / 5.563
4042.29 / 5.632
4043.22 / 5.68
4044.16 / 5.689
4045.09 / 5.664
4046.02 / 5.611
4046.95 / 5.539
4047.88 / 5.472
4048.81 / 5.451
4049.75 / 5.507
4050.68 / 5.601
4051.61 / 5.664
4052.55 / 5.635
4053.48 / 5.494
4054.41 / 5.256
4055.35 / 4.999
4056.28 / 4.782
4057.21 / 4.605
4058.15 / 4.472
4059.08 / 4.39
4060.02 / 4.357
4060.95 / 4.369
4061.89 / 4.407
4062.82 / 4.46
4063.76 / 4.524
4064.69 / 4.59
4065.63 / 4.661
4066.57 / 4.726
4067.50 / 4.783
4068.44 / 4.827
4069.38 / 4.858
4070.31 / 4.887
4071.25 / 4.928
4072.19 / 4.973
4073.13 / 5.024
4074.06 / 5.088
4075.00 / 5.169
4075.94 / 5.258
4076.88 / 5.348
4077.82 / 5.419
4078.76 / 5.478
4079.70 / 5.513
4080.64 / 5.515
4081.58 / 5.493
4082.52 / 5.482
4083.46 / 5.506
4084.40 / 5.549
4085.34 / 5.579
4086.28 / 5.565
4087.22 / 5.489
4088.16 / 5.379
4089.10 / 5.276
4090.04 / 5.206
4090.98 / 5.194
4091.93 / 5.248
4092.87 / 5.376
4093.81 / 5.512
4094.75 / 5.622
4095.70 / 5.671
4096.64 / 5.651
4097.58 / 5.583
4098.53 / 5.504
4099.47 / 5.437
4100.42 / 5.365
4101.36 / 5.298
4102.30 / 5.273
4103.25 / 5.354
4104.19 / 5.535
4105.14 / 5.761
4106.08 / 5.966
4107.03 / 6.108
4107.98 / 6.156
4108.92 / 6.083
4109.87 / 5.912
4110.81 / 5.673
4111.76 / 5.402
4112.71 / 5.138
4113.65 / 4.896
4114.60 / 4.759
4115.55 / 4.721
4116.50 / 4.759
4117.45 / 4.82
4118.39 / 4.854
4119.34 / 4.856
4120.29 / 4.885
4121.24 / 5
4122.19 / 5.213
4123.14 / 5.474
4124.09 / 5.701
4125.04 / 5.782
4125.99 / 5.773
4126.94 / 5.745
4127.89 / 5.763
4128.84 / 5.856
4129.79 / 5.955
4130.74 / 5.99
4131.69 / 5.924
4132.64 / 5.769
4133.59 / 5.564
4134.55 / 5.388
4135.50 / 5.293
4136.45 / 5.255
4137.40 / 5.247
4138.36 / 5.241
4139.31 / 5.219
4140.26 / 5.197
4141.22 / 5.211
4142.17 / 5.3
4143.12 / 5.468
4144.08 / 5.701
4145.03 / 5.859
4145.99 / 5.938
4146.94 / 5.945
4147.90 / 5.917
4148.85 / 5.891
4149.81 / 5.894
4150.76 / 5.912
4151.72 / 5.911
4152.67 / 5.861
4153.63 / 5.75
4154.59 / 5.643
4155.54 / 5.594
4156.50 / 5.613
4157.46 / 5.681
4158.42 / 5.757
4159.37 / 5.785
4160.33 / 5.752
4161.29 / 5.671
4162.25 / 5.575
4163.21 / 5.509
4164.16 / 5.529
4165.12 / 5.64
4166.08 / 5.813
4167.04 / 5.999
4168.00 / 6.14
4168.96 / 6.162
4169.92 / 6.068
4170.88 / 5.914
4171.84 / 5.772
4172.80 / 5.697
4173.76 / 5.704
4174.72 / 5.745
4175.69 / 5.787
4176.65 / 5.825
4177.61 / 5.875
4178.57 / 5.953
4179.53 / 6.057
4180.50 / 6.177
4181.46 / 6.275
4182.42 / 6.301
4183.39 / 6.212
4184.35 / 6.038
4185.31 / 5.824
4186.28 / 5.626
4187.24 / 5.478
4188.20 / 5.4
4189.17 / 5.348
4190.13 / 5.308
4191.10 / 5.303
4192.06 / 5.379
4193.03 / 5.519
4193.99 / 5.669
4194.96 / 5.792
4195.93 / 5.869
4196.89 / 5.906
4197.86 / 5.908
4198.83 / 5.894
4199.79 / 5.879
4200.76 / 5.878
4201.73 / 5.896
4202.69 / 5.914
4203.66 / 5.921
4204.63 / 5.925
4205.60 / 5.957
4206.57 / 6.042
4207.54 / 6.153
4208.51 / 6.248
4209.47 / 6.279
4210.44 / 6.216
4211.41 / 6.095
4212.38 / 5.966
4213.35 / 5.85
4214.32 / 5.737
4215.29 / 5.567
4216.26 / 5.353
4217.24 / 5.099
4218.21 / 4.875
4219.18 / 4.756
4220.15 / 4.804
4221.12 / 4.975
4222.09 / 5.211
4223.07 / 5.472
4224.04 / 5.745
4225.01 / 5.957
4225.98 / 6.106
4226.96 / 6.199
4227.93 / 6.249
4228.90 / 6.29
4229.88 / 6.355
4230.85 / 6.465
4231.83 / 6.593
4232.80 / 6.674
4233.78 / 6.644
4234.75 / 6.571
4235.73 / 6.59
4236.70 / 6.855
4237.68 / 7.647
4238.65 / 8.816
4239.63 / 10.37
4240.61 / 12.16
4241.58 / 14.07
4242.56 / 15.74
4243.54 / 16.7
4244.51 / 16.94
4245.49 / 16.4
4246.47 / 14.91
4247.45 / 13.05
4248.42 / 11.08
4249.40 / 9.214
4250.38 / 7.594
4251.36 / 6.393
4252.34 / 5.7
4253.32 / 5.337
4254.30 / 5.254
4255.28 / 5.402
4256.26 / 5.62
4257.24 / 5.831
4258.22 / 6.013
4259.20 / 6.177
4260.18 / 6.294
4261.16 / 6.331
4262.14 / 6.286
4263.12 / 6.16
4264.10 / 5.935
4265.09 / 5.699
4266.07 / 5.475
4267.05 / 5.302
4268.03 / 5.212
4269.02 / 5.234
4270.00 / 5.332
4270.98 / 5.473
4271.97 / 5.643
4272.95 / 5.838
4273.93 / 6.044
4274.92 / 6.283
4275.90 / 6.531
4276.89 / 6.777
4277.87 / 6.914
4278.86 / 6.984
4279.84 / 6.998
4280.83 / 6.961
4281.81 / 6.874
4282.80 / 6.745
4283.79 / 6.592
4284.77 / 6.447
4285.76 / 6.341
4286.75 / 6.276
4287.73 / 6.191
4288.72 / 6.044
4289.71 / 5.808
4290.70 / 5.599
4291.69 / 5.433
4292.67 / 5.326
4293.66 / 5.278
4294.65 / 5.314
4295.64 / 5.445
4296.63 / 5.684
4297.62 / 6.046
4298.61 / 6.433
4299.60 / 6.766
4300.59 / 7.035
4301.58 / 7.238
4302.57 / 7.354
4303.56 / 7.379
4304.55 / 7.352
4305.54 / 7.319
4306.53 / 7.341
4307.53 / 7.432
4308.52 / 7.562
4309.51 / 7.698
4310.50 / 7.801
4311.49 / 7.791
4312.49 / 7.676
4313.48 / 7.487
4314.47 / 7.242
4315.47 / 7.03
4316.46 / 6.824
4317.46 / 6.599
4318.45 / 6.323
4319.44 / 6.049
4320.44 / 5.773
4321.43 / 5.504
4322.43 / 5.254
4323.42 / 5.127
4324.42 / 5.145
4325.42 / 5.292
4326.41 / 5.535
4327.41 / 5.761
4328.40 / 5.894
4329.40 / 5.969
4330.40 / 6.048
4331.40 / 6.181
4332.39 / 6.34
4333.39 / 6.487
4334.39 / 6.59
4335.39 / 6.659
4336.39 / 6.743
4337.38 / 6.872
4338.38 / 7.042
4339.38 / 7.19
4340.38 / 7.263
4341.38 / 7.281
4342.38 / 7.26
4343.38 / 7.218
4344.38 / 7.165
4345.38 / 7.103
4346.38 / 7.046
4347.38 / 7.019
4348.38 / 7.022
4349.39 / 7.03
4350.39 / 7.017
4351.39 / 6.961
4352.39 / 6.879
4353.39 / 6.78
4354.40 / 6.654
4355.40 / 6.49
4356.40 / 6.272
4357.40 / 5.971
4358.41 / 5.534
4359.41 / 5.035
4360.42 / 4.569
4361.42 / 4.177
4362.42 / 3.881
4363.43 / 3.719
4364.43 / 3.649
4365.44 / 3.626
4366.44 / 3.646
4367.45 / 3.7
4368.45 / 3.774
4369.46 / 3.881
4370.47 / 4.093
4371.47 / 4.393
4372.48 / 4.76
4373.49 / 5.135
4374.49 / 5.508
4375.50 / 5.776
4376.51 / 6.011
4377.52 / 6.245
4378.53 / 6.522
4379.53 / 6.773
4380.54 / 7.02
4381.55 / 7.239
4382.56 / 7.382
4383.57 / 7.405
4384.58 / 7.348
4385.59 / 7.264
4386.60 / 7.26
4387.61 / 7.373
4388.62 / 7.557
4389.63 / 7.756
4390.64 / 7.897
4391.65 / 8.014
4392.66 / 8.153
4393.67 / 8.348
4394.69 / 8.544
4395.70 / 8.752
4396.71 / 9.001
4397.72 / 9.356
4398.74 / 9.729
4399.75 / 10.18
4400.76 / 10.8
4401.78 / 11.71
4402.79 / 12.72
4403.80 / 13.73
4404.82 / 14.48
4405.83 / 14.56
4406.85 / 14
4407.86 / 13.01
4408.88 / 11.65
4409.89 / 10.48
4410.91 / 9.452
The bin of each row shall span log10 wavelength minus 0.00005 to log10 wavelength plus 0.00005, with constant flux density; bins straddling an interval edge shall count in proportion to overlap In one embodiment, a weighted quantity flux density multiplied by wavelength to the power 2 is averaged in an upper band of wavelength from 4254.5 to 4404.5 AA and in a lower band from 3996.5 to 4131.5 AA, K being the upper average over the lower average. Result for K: 1.4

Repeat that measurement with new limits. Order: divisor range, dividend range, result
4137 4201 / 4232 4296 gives 1.35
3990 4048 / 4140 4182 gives 1.17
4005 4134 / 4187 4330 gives 1.39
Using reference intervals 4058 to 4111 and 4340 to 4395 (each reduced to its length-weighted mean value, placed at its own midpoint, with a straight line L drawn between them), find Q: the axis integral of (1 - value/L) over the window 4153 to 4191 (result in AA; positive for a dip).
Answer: -1.5 AA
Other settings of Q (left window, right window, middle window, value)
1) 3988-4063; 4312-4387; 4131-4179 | -1.0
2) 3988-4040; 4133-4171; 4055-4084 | 2.7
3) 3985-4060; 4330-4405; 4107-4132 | 1.4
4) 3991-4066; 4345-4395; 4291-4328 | -3.1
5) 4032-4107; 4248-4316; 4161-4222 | 2.1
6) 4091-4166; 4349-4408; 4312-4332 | 2.2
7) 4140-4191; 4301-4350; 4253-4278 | 2.1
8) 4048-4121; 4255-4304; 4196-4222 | 0.3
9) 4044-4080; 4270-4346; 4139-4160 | -0.4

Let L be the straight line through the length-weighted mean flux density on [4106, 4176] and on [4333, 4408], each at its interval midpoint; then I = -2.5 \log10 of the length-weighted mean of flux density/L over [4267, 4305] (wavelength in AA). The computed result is 0.07 mag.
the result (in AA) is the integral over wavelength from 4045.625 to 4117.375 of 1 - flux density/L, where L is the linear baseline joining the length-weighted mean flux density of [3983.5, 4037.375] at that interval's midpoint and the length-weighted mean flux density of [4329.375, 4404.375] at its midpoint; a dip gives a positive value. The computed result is 4.3 AA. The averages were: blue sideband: 5.27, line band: 5.25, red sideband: 6.84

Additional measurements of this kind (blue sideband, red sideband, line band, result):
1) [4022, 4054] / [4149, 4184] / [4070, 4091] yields 1.1 AA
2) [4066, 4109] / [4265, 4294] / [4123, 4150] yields -0.3 AA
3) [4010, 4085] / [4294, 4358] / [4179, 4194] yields 0.4 AA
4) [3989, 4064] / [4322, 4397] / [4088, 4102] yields 0.1 AA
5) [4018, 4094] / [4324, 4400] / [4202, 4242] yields -4.0 AA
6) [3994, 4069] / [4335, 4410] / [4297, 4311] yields -0.5 AA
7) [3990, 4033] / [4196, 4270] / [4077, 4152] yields 7.3 AA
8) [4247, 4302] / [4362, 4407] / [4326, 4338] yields 1.2 AA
